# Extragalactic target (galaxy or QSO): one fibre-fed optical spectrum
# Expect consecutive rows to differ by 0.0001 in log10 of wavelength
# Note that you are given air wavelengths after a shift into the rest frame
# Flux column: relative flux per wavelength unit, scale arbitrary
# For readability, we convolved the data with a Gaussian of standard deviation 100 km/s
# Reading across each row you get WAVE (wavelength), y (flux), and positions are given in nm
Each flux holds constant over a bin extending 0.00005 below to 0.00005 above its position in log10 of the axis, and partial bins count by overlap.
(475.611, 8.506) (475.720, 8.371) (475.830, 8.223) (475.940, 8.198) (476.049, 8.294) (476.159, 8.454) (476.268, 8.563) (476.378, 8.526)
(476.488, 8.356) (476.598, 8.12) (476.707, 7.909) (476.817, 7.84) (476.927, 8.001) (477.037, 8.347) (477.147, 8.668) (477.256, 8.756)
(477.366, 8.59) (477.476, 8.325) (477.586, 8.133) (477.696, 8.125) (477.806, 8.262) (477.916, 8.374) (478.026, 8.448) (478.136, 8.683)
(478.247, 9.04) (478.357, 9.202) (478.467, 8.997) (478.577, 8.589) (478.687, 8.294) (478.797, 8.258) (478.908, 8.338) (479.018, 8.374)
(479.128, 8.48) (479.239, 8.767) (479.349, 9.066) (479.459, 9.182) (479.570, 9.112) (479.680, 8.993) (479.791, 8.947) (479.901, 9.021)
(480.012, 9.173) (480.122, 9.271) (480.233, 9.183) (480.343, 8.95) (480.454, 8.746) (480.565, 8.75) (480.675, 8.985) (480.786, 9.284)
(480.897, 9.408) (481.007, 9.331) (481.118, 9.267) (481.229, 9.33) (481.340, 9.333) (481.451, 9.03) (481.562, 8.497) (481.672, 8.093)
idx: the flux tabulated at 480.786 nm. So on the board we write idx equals 9.284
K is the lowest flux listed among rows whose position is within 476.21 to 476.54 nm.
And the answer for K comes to 8.356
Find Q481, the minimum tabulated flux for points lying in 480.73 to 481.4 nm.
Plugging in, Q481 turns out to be 9.267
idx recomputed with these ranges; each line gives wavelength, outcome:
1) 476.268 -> 8.563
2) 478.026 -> 8.448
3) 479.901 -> 9.021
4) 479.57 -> 9.112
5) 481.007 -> 9.331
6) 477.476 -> 8.325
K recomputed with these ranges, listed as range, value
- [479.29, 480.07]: 8.947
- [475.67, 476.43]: 8.198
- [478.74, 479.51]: 8.258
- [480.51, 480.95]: 8.75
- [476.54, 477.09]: 7.84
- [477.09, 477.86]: 8.125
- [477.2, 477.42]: 8.59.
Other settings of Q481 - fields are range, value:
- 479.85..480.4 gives 8.95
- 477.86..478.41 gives 8.374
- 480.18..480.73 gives 8.746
